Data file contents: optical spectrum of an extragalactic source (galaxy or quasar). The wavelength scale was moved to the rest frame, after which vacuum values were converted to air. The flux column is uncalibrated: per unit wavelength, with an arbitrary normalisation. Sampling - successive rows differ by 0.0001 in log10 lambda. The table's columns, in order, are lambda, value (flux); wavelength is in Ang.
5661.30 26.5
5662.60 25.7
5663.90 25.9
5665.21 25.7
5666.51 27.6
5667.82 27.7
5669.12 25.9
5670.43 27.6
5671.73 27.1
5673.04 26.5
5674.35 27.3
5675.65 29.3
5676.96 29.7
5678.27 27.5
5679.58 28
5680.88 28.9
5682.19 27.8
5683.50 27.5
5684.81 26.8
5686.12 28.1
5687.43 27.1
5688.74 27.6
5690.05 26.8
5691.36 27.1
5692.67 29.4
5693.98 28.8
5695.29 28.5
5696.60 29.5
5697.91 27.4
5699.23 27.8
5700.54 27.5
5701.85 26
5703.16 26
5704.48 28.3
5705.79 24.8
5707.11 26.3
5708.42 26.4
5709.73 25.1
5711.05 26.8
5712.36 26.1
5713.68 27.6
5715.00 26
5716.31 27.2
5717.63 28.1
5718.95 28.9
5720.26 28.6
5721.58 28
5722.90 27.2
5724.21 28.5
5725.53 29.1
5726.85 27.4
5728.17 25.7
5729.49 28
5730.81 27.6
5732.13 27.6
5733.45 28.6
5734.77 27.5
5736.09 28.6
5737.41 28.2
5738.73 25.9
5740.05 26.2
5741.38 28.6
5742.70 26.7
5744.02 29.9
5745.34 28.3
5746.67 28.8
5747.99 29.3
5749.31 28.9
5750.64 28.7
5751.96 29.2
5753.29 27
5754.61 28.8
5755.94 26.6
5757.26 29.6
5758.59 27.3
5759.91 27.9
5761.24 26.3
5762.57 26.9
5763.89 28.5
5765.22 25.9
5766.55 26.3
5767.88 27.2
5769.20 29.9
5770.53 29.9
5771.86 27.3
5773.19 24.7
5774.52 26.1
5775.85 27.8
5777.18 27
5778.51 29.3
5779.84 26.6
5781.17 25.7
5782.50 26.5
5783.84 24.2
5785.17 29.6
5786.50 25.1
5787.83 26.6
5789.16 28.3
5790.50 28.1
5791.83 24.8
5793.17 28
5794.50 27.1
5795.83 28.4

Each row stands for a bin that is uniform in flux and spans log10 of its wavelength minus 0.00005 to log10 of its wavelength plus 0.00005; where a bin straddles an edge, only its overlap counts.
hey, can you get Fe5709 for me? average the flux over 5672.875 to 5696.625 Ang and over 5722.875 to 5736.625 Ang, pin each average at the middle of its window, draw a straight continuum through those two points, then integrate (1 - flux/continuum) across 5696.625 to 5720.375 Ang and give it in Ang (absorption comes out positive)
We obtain 0.8 Ang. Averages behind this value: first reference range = 28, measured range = 27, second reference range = 27.8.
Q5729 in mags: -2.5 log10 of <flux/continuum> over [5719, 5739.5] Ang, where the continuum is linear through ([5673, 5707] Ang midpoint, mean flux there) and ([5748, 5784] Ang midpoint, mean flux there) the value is -0.01 mag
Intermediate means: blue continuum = 27.7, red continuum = 27.5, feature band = 27.8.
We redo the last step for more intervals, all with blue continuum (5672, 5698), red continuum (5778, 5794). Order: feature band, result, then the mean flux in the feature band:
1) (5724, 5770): -0.02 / 27.9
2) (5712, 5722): 0.00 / 27.6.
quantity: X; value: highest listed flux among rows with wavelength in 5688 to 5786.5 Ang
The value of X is 29.9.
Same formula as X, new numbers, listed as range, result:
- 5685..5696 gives 29.4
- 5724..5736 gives 29.1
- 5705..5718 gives 28.1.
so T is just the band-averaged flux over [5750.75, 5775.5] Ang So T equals 27.6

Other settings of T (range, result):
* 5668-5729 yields 27.5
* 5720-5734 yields 27.8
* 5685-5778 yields 27.6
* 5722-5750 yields 27.9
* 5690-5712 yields 27.2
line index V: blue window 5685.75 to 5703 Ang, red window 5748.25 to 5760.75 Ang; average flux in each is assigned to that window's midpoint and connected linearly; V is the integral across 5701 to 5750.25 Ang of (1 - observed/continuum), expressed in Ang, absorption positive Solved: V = 0.9 Ang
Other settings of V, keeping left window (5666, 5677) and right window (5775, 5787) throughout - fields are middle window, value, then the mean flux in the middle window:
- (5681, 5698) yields -0.3 Ang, 27.9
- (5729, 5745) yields -0.4 Ang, 27.8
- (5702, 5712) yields 0.4 Ang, 26.2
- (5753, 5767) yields -0.2 Ang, 27.4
